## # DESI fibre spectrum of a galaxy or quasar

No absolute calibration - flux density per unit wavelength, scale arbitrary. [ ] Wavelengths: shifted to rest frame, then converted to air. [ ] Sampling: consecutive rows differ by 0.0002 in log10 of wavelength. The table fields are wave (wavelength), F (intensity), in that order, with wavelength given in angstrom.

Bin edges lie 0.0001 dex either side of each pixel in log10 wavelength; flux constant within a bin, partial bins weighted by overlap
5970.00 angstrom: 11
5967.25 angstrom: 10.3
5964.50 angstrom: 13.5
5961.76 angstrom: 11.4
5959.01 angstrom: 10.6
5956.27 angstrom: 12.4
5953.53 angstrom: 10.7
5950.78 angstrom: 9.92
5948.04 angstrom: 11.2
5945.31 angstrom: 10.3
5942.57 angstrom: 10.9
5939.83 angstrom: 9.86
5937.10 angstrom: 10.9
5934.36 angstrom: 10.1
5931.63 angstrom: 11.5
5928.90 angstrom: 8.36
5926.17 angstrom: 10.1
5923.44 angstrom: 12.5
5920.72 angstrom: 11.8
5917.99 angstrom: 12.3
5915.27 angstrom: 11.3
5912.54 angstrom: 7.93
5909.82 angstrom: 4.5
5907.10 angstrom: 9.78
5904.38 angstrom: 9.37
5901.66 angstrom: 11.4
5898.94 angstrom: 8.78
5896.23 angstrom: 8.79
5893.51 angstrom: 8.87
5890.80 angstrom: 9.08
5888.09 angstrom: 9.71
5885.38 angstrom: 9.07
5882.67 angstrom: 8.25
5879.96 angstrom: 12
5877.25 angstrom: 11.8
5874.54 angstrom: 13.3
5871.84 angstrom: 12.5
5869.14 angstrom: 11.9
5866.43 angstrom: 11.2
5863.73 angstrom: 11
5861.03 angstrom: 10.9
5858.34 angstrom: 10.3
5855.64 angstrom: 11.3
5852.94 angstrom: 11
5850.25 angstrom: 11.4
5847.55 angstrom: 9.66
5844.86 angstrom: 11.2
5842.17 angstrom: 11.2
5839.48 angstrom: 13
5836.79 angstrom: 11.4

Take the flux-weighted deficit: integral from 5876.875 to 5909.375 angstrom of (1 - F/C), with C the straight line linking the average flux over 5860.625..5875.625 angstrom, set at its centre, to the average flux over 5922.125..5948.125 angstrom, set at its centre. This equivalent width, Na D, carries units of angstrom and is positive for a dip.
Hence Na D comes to 5.2 angstrom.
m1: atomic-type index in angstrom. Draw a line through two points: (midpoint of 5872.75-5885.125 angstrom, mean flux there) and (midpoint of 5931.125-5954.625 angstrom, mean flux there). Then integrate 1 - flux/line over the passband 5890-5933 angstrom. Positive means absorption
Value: 4.2 angstrom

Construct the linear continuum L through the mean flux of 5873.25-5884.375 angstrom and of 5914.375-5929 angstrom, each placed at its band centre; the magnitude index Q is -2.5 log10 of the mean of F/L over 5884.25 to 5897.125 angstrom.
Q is 0.229 mag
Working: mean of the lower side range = 11.2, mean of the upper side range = 11.3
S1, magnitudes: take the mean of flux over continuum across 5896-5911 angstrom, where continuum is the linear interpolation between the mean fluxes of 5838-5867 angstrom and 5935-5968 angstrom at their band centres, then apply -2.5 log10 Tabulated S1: 0.24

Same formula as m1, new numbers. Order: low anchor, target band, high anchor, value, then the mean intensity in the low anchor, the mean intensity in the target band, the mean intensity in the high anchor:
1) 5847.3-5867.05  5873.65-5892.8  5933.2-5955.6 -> 0.82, 10.9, 10.3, 10.5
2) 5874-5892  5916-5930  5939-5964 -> -0.52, 10.3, 11.1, 10.9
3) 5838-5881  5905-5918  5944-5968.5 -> 2.82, 11.5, 8.85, 11.2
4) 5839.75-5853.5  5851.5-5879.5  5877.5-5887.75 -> -2.84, 11.1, 11.5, 9.98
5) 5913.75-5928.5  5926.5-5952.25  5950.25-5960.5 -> 1.90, 11.3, 10.3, 11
